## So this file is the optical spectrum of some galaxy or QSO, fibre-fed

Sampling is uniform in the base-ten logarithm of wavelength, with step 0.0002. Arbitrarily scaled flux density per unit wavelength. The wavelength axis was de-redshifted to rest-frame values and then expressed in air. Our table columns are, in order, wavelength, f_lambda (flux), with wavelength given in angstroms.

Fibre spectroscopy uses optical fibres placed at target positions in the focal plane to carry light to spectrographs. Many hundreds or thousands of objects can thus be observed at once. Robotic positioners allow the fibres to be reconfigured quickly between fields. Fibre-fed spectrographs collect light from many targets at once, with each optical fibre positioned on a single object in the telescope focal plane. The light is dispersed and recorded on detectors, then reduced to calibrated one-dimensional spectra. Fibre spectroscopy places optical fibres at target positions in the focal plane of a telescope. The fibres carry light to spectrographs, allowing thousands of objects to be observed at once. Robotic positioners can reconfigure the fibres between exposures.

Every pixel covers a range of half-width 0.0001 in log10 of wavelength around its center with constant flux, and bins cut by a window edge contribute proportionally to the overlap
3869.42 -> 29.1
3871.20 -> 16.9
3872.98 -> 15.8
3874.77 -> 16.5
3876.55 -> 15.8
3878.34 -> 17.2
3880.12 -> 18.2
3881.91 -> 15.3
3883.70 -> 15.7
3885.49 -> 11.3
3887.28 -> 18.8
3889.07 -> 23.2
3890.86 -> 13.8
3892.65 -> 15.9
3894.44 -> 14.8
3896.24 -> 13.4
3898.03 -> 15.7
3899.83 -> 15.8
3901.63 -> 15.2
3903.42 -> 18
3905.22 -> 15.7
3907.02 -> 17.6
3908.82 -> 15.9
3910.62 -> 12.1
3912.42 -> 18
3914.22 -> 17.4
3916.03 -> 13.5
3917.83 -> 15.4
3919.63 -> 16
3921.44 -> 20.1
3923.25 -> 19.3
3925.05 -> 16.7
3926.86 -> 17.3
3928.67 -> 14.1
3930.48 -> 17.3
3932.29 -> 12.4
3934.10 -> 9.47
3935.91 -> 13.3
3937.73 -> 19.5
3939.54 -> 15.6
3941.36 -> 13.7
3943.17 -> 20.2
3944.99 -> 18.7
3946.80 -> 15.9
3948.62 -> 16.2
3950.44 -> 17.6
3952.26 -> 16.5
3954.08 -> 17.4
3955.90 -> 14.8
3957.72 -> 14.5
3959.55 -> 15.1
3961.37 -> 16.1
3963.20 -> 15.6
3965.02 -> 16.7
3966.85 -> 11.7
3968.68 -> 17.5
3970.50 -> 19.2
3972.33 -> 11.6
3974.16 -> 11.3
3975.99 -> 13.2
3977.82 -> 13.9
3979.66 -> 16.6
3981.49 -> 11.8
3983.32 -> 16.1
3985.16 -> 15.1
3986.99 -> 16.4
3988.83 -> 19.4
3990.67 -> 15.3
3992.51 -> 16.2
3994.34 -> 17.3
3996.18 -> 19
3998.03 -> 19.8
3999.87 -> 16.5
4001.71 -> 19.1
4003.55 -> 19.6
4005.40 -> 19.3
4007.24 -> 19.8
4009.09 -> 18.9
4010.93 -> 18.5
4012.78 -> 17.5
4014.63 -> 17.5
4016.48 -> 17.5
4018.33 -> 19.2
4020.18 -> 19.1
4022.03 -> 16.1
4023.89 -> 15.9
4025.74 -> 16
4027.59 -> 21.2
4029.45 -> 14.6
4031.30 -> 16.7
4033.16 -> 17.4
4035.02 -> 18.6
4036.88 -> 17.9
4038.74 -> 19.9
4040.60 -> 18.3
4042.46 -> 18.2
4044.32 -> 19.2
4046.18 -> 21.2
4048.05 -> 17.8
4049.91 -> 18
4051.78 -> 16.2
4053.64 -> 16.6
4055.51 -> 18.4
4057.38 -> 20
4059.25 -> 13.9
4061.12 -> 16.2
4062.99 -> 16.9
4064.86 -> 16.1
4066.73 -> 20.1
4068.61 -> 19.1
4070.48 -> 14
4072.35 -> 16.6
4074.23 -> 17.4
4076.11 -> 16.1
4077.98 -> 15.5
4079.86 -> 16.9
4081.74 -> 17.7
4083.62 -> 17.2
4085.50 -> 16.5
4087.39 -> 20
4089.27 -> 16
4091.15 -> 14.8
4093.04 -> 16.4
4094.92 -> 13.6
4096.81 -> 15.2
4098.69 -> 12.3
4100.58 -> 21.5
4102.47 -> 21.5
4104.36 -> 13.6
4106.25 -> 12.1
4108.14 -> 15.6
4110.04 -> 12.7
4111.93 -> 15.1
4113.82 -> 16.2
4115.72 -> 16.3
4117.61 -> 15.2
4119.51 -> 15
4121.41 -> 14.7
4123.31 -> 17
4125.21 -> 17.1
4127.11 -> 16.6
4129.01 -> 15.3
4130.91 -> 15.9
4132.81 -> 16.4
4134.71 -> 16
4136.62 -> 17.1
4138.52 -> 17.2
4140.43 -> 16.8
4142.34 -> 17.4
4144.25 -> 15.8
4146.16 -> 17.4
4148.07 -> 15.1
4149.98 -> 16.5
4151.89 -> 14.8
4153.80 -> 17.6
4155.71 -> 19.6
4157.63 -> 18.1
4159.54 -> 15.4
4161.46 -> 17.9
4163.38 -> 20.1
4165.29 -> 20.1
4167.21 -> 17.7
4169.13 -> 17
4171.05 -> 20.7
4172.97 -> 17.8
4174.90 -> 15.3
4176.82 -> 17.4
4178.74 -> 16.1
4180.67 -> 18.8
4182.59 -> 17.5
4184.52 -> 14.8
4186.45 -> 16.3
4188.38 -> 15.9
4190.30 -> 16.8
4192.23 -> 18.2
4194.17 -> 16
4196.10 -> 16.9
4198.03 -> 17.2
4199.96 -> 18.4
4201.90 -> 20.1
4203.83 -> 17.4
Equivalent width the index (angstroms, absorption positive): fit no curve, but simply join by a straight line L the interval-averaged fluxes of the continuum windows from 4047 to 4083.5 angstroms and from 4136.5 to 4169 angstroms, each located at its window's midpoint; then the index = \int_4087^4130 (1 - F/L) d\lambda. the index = 3.6 angstroms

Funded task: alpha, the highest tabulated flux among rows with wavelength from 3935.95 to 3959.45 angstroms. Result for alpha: 20.2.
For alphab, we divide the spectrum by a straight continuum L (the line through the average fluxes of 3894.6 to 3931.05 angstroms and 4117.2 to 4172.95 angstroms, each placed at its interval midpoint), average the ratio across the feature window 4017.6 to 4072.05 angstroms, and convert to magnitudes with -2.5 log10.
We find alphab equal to -0.07 mag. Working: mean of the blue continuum 16.2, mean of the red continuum 17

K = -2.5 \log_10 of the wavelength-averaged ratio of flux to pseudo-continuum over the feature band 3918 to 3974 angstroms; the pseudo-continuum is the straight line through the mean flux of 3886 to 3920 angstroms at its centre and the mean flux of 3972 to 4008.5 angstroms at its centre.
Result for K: 0.02 mag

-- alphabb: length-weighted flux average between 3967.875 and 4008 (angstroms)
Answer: 16.5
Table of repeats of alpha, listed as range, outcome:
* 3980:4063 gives 21.2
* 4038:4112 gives 21.5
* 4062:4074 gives 20.1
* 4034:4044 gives 19.9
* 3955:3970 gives 17.5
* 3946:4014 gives 19.8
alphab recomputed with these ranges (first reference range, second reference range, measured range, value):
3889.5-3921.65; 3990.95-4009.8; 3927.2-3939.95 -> 0.14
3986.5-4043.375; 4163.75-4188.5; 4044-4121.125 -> 0.08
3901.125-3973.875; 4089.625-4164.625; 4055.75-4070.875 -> -0.07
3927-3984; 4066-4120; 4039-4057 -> -0.15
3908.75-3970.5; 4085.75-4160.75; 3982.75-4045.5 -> -0.12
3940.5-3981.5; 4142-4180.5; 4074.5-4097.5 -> 0.02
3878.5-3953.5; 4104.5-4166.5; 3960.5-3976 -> 0.09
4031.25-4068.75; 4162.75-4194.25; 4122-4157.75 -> 0.06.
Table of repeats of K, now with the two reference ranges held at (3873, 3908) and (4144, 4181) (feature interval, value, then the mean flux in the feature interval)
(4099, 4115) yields 0.09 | 15.9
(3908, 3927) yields -0.01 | 16.5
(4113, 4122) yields 0.12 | 15.5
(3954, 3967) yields 0.08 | 15.3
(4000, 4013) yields -0.13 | 18.9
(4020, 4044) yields -0.05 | 17.7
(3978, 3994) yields 0.05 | 15.8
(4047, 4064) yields -0.01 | 17.1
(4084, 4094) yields 0.02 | 16.8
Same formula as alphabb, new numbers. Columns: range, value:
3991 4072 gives 17.9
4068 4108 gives 16.3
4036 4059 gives 18.3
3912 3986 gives 15.6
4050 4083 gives 17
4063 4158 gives 16.4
